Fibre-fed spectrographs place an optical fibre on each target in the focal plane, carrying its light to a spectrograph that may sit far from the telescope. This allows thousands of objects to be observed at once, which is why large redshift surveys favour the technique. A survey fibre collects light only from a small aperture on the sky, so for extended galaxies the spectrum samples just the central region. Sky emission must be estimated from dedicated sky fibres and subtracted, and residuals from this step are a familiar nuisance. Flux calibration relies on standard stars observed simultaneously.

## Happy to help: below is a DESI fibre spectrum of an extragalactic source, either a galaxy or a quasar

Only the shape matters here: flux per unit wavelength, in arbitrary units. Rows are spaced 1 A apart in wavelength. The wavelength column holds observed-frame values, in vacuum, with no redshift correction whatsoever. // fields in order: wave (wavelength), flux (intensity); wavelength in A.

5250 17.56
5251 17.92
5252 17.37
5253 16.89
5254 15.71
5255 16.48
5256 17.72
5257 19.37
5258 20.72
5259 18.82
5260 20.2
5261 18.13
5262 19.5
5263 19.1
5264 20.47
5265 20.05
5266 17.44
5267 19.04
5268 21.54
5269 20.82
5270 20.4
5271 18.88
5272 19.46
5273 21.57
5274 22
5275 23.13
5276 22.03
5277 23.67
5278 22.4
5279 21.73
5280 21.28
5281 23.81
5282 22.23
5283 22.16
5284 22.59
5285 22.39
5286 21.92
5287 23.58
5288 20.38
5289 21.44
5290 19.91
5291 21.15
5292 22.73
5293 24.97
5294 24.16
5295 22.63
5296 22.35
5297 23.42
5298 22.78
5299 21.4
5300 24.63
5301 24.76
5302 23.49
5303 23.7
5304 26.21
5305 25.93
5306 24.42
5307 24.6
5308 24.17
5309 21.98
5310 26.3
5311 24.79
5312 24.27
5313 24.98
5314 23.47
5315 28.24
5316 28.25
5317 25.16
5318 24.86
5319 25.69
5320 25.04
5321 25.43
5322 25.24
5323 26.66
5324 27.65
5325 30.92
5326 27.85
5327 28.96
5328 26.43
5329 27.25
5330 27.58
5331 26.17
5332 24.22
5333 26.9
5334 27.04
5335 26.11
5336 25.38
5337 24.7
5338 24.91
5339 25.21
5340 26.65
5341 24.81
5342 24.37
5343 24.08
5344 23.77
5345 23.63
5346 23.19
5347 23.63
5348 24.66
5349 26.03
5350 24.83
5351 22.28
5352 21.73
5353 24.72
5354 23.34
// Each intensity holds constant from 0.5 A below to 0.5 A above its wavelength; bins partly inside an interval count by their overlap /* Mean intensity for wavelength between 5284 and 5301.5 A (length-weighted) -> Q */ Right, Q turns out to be 22.6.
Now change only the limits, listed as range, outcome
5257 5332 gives 23.3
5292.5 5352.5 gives 25.1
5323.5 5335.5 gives 27.3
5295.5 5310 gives 23.9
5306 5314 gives 24.4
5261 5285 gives 21.1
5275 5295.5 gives 22.4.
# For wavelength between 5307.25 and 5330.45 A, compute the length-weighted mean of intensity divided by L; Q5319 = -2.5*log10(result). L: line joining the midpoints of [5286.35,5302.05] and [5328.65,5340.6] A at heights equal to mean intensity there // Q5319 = -0.06 mag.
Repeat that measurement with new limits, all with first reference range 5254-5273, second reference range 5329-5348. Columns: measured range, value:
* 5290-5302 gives -0.06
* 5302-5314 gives -0.08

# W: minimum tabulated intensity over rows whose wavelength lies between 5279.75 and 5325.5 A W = 19.91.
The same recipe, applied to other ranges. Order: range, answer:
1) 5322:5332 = 24.22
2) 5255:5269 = 16.48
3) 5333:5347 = 23.19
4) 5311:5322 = 23.47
